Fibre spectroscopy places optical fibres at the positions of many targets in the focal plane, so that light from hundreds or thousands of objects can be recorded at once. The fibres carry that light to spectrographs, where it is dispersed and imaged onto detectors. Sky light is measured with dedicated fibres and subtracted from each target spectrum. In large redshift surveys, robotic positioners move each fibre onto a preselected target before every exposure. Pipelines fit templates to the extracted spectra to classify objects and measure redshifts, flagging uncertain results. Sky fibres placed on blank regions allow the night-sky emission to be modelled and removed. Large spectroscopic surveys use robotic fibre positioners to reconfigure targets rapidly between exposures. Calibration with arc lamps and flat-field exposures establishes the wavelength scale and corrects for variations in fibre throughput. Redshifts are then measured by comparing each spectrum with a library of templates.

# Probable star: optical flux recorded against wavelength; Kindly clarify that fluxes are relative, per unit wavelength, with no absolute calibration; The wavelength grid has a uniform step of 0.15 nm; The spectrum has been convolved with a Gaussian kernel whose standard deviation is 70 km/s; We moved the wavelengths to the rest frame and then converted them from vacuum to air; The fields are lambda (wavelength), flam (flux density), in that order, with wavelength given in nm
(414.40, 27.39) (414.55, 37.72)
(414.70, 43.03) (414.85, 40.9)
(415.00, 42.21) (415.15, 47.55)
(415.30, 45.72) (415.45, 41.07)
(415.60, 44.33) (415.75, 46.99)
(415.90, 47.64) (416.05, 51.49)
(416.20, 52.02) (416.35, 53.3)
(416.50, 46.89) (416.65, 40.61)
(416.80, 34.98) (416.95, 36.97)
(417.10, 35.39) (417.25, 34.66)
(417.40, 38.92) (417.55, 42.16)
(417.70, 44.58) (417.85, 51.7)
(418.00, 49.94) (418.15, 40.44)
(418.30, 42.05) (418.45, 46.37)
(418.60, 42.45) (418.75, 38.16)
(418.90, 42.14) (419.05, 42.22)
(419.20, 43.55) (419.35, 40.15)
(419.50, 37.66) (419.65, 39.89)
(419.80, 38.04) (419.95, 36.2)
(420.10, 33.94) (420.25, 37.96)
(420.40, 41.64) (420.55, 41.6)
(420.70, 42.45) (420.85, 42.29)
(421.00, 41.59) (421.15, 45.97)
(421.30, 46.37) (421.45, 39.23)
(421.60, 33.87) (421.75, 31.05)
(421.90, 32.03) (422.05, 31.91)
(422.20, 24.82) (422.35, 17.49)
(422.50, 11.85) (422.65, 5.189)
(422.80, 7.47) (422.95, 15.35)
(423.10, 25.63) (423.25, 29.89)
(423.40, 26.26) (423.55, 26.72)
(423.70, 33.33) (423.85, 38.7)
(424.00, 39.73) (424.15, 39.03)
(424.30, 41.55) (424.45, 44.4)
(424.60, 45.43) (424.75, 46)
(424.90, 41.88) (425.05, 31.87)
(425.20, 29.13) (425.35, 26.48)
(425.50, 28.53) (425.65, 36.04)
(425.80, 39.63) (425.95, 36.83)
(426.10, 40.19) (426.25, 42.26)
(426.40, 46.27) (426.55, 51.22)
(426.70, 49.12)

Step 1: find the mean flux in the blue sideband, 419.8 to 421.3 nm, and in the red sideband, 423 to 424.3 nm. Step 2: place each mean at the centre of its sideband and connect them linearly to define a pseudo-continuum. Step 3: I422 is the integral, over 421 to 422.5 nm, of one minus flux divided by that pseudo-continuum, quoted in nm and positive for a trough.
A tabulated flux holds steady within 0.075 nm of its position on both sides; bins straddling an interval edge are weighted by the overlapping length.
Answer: 0.19 nm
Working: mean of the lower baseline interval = 40.6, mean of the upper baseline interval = 32.6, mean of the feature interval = 32.9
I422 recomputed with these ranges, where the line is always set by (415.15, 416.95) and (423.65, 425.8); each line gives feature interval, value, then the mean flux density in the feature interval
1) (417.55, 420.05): 0.05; 42.1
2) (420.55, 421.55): -0.04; 42.7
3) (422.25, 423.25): 0.61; 15.3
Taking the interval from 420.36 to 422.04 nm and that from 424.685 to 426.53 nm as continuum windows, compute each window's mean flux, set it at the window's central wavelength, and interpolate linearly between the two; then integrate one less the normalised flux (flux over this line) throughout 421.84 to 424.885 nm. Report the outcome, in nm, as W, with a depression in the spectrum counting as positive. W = 0.71 nm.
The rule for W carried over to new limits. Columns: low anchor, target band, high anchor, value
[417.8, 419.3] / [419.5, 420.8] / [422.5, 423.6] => -0.16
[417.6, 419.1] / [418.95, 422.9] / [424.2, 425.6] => 0.72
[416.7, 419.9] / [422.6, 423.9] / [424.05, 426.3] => 0.52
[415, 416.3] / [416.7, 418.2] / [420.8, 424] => 0.04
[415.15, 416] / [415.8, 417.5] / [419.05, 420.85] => 0.04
